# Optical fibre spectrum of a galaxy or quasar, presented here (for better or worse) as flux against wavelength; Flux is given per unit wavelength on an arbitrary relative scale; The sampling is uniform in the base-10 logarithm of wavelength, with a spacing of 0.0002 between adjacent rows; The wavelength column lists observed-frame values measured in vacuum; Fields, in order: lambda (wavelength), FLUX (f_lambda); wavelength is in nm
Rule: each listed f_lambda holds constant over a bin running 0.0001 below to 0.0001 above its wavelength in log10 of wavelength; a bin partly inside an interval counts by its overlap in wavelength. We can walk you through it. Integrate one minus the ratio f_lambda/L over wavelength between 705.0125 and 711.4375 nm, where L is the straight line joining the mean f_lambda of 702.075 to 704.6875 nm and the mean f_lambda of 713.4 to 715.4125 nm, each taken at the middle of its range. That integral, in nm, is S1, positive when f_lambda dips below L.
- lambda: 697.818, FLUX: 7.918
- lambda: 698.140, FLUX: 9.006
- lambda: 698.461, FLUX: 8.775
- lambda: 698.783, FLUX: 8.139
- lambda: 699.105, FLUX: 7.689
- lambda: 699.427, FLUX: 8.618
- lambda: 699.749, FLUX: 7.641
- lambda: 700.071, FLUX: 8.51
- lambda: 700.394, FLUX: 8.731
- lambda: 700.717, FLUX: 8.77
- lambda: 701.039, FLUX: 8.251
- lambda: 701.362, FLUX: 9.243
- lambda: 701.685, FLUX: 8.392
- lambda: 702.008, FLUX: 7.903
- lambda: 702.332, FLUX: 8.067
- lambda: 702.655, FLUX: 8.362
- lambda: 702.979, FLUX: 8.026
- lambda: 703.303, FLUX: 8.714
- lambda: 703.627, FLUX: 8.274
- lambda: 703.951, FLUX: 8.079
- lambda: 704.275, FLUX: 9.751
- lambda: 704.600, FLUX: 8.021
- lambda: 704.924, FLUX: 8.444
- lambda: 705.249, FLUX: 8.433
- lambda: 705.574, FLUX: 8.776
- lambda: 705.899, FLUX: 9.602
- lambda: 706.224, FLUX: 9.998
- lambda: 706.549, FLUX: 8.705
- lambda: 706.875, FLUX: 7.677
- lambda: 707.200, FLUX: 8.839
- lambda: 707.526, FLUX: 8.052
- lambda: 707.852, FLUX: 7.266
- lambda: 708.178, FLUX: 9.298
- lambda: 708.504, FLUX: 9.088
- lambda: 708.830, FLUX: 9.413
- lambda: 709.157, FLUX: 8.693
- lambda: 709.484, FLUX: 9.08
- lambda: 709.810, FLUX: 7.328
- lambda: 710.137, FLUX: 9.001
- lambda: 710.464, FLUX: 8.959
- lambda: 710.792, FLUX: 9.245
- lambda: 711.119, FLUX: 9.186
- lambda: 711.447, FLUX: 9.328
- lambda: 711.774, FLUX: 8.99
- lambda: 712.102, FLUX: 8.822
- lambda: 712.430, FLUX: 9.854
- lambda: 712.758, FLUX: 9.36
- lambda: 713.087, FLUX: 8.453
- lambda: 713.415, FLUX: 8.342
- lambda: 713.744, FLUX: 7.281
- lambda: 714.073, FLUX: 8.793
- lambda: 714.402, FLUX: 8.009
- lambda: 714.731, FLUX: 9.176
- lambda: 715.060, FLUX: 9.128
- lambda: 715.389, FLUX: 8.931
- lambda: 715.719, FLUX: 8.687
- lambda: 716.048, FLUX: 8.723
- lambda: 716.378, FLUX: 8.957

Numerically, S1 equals -0.252 nm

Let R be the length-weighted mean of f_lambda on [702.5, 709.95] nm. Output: 8.61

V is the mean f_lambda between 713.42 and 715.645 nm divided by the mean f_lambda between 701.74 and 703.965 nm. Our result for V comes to 1.04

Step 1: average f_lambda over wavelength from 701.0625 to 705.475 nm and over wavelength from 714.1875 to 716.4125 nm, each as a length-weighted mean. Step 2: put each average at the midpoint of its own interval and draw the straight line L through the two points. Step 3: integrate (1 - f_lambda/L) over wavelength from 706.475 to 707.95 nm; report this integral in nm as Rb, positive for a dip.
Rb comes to 0.077 nm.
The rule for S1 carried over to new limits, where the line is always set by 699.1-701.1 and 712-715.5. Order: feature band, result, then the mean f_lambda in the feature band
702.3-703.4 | 0.02 nm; 8.29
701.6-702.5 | 0.03 nm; 8.1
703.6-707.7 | -0.08 nm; 8.67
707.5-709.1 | -0.02 nm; 8.68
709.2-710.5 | 0.01 nm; 8.57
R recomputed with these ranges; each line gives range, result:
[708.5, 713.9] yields 8.84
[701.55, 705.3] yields 8.37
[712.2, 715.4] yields 8.72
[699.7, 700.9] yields 8.48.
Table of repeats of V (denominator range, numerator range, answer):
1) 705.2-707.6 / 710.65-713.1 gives 1.04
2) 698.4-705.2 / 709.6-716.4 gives 1.05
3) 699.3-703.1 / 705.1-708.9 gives 1.04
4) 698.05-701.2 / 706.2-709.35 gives 1.03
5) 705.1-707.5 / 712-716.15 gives 0.99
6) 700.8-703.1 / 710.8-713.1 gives 1.10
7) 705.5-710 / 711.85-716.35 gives 1.01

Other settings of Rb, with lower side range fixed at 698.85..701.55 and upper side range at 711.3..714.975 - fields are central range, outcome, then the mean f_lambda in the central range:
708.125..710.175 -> -0.035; 8.81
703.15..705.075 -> -0.004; 8.55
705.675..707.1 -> -0.065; 8.98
